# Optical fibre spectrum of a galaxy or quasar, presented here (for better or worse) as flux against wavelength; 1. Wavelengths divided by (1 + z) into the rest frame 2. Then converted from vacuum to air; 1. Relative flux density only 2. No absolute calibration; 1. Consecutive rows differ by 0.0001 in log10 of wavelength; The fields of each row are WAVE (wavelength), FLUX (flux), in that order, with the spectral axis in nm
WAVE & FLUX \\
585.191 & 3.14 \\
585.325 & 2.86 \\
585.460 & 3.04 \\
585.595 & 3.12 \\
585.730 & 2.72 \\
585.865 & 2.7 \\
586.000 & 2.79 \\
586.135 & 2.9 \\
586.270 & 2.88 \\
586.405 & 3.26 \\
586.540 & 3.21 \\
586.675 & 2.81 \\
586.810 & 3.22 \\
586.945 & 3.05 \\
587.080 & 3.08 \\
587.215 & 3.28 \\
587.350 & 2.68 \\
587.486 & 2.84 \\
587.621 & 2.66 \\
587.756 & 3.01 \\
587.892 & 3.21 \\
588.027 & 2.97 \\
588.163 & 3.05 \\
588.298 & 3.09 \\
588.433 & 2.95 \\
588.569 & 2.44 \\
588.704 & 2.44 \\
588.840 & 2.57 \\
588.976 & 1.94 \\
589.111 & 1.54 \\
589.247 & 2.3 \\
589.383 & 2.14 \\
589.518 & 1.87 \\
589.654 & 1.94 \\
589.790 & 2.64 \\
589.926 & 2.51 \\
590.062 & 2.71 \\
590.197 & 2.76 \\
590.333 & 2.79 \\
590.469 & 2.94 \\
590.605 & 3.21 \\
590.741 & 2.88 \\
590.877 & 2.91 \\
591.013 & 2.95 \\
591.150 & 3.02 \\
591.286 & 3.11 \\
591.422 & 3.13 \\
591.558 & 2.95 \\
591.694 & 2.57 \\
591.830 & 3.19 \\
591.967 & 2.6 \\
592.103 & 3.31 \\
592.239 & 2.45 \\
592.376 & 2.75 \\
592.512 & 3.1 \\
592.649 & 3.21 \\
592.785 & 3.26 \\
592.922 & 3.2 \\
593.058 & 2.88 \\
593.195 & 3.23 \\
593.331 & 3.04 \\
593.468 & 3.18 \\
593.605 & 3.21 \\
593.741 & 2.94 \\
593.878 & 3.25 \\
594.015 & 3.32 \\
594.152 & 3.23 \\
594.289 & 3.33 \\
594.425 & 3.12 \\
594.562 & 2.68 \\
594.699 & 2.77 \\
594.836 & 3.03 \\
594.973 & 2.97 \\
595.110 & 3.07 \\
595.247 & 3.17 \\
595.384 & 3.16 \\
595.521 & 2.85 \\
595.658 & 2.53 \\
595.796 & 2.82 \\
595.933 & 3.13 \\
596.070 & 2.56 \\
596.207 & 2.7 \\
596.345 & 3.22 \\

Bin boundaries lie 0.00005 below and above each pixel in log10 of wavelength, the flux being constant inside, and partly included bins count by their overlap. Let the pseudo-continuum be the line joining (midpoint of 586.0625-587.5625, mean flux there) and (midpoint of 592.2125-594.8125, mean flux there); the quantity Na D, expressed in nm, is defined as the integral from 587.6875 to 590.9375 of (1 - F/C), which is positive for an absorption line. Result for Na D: 0.45 nm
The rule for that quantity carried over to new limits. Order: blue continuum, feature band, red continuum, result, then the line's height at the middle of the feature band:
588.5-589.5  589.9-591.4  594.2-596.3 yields -0.33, 2.38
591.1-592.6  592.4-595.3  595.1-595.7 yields -0.15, 2.95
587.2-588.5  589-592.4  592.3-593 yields 0.41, 3.04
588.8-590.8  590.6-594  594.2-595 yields -0.37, 2.73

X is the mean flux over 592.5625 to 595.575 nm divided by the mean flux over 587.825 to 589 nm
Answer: 1.12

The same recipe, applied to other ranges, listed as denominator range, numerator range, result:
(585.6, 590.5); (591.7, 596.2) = 1.10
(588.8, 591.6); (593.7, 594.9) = 1.18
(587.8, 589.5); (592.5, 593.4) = 1.23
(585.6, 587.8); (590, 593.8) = 1.01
